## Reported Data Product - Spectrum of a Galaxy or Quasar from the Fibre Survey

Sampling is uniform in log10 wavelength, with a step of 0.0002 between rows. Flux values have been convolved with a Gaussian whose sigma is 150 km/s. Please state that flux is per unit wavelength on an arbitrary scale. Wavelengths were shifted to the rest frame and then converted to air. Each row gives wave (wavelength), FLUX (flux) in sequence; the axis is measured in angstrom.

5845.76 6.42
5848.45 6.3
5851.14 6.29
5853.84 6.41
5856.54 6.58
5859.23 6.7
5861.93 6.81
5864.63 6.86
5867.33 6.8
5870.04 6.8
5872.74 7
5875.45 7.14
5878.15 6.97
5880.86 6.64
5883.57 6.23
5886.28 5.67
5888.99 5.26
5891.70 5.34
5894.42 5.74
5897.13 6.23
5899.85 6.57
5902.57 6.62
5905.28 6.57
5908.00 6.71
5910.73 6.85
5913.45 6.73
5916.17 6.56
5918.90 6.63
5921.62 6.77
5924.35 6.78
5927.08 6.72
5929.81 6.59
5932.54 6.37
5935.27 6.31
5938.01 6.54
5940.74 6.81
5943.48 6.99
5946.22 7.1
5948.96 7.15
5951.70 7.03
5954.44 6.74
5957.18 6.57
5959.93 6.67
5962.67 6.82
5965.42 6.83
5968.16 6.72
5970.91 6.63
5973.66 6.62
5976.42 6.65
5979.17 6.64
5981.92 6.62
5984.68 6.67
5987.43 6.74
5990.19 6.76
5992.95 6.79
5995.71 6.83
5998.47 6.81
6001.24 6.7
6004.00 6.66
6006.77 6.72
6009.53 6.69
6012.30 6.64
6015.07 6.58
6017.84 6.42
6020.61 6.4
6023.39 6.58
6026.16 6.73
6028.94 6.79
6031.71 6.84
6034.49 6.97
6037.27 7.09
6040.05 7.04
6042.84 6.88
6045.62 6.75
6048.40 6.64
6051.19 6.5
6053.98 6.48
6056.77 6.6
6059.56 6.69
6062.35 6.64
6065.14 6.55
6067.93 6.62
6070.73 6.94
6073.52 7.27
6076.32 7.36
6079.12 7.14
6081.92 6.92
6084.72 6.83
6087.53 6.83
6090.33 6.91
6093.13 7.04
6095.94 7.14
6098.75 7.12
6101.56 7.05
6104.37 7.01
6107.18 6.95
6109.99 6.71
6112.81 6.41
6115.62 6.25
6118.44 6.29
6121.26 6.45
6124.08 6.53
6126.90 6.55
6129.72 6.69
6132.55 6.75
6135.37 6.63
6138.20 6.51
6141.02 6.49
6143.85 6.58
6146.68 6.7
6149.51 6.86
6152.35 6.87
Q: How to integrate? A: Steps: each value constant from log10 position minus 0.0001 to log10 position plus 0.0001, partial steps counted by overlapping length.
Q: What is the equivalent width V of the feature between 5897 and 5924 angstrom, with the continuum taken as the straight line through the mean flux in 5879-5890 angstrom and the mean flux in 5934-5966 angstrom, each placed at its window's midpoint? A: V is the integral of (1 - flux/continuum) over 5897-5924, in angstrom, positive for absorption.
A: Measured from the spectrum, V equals -1.4 angstrom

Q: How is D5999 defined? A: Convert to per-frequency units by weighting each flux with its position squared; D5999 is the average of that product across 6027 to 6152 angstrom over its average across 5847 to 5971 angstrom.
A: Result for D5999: 1.1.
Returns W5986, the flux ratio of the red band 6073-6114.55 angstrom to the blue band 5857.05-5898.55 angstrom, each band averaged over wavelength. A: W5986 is 1.09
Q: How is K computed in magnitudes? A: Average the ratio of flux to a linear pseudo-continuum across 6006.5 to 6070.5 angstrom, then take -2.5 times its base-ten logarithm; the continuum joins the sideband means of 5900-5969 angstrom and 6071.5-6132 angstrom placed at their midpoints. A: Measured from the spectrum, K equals 0.016 mag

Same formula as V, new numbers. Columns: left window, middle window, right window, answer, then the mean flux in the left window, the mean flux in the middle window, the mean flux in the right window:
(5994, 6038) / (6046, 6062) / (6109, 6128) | 0.0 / 6.71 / 6.6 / 6.45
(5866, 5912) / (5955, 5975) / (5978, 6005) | -0.2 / 6.42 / 6.7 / 6.72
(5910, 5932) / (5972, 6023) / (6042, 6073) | 0.2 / 6.69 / 6.66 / 6.68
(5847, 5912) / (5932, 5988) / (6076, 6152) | -1.4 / 6.46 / 6.73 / 6.76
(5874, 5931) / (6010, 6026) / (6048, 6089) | 0.3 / 6.44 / 6.55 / 6.8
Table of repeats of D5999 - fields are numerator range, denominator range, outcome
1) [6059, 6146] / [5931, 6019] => 1.05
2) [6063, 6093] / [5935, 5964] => 1.06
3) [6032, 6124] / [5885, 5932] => 1.13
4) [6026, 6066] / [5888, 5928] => 1.10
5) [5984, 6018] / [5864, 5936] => 1.07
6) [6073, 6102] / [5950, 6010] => 1.09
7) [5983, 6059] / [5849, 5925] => 1.08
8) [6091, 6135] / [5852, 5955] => 1.10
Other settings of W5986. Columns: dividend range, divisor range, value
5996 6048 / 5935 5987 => 1.00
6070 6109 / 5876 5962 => 1.08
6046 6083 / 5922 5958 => 1.01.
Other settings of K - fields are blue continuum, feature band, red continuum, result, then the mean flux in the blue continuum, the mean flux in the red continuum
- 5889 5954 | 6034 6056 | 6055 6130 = -0.007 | 6.57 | 6.8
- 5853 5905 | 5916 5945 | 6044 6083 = -0.018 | 6.44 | 6.79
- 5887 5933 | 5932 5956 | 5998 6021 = -0.051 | 6.41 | 6.63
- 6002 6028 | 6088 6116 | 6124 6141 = -0.044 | 6.61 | 6.61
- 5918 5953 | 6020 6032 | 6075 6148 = 0.014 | 6.75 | 6.76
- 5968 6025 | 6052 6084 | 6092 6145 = -0.025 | 6.66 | 6.69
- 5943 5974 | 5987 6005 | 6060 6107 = 0.017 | 6.83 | 6.96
